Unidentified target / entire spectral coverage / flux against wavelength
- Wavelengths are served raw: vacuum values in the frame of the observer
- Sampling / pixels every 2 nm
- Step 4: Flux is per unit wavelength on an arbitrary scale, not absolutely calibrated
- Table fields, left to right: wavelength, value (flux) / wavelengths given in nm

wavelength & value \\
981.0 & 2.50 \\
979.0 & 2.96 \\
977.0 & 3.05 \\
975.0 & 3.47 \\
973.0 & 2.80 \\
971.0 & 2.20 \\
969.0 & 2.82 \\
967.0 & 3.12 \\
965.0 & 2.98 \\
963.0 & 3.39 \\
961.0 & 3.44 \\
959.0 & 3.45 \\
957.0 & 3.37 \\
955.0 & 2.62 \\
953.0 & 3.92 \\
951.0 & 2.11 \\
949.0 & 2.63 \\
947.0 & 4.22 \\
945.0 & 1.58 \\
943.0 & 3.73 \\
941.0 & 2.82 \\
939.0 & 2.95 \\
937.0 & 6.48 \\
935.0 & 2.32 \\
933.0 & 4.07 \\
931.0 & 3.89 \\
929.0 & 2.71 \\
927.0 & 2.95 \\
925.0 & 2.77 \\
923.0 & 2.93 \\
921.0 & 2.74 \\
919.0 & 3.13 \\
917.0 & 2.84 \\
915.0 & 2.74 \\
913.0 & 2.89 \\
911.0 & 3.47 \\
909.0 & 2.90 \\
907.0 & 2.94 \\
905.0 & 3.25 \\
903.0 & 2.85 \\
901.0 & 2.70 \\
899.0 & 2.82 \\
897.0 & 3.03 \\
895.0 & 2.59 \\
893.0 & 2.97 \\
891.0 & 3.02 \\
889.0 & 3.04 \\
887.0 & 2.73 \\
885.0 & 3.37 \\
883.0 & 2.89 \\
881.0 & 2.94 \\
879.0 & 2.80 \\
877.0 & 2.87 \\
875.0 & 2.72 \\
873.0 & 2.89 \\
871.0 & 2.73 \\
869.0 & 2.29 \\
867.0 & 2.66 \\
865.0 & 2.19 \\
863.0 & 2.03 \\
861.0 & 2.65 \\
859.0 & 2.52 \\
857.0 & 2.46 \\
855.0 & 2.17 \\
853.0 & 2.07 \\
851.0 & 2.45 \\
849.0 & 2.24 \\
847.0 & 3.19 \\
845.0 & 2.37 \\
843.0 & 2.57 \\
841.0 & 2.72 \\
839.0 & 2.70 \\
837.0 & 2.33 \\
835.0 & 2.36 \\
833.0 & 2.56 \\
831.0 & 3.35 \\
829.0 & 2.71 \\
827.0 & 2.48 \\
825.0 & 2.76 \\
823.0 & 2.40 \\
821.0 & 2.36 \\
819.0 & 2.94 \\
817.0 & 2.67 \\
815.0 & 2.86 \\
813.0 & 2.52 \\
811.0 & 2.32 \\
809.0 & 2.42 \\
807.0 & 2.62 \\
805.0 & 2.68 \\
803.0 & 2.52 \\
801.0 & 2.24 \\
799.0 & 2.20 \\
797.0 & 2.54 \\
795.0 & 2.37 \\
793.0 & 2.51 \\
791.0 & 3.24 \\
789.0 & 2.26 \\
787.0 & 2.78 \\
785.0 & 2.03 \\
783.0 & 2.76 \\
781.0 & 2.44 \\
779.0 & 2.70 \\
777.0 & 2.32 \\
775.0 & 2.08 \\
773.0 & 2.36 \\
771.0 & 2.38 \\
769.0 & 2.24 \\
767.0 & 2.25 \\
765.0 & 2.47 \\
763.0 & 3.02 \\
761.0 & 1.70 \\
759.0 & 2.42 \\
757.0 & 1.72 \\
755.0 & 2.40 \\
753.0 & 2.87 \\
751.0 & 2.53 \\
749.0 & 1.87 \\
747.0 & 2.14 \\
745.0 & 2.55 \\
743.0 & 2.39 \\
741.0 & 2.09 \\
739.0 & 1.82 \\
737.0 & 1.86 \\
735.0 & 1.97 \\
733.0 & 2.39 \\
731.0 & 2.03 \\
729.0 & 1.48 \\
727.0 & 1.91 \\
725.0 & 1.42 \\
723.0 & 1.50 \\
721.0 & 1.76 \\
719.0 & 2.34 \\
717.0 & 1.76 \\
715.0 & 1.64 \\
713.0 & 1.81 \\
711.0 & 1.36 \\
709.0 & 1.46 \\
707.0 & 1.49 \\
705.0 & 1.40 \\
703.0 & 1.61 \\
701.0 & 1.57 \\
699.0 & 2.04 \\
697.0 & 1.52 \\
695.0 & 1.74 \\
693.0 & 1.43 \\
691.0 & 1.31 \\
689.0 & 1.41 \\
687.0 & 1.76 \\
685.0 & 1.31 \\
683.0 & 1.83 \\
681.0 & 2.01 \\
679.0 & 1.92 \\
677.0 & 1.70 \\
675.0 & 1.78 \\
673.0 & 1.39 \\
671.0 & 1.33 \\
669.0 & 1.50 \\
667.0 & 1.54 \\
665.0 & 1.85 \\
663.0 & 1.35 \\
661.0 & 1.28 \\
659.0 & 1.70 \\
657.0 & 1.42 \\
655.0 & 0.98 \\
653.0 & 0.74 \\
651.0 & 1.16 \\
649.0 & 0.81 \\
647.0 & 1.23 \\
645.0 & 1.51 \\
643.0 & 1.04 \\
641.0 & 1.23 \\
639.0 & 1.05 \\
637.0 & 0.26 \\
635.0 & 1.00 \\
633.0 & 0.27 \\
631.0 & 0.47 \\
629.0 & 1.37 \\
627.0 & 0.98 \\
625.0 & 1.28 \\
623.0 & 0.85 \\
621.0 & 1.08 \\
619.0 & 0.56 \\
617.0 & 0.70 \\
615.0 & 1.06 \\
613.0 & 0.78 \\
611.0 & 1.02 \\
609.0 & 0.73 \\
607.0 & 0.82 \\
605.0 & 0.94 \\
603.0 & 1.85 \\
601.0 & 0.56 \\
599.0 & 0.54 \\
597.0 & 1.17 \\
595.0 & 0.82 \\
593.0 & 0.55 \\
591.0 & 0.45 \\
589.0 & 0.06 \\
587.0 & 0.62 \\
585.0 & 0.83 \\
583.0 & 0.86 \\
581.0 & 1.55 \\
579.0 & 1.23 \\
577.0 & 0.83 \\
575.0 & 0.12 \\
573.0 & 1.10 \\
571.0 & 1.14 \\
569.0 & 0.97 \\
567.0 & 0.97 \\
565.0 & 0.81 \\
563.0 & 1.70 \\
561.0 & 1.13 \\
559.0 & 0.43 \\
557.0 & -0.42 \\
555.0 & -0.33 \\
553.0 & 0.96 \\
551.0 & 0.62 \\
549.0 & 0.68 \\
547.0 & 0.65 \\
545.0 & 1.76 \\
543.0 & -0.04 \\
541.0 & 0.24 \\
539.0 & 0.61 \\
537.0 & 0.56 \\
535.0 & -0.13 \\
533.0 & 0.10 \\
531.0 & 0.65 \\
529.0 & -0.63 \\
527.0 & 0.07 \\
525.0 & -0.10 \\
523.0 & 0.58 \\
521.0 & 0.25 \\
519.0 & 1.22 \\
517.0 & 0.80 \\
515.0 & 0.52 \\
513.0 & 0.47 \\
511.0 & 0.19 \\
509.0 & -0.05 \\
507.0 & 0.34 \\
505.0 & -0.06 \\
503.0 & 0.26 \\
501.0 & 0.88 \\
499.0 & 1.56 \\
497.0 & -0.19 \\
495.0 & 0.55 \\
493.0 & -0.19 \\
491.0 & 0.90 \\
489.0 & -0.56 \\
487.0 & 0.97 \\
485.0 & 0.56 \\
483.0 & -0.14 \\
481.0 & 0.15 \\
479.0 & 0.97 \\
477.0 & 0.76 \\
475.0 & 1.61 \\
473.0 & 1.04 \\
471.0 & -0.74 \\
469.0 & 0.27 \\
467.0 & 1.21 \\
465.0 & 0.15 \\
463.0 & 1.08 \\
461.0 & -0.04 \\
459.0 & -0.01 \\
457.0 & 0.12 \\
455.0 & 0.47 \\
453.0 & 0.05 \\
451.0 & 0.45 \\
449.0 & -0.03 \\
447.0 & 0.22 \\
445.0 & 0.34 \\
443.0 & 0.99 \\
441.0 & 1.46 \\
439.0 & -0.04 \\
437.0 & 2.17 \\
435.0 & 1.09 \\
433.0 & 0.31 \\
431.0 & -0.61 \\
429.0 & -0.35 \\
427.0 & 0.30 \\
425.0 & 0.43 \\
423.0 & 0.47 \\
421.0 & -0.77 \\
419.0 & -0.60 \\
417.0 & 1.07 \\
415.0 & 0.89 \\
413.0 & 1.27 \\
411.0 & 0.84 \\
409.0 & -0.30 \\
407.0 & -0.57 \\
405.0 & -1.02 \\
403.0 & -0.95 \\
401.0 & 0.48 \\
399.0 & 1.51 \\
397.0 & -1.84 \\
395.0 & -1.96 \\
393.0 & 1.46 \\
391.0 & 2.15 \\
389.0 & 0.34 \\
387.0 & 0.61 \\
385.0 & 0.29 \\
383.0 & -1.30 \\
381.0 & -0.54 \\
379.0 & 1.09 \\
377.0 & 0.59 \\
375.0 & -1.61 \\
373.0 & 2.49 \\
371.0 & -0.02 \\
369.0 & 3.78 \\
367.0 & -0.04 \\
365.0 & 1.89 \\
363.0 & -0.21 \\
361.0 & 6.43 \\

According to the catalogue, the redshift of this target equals 0.65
